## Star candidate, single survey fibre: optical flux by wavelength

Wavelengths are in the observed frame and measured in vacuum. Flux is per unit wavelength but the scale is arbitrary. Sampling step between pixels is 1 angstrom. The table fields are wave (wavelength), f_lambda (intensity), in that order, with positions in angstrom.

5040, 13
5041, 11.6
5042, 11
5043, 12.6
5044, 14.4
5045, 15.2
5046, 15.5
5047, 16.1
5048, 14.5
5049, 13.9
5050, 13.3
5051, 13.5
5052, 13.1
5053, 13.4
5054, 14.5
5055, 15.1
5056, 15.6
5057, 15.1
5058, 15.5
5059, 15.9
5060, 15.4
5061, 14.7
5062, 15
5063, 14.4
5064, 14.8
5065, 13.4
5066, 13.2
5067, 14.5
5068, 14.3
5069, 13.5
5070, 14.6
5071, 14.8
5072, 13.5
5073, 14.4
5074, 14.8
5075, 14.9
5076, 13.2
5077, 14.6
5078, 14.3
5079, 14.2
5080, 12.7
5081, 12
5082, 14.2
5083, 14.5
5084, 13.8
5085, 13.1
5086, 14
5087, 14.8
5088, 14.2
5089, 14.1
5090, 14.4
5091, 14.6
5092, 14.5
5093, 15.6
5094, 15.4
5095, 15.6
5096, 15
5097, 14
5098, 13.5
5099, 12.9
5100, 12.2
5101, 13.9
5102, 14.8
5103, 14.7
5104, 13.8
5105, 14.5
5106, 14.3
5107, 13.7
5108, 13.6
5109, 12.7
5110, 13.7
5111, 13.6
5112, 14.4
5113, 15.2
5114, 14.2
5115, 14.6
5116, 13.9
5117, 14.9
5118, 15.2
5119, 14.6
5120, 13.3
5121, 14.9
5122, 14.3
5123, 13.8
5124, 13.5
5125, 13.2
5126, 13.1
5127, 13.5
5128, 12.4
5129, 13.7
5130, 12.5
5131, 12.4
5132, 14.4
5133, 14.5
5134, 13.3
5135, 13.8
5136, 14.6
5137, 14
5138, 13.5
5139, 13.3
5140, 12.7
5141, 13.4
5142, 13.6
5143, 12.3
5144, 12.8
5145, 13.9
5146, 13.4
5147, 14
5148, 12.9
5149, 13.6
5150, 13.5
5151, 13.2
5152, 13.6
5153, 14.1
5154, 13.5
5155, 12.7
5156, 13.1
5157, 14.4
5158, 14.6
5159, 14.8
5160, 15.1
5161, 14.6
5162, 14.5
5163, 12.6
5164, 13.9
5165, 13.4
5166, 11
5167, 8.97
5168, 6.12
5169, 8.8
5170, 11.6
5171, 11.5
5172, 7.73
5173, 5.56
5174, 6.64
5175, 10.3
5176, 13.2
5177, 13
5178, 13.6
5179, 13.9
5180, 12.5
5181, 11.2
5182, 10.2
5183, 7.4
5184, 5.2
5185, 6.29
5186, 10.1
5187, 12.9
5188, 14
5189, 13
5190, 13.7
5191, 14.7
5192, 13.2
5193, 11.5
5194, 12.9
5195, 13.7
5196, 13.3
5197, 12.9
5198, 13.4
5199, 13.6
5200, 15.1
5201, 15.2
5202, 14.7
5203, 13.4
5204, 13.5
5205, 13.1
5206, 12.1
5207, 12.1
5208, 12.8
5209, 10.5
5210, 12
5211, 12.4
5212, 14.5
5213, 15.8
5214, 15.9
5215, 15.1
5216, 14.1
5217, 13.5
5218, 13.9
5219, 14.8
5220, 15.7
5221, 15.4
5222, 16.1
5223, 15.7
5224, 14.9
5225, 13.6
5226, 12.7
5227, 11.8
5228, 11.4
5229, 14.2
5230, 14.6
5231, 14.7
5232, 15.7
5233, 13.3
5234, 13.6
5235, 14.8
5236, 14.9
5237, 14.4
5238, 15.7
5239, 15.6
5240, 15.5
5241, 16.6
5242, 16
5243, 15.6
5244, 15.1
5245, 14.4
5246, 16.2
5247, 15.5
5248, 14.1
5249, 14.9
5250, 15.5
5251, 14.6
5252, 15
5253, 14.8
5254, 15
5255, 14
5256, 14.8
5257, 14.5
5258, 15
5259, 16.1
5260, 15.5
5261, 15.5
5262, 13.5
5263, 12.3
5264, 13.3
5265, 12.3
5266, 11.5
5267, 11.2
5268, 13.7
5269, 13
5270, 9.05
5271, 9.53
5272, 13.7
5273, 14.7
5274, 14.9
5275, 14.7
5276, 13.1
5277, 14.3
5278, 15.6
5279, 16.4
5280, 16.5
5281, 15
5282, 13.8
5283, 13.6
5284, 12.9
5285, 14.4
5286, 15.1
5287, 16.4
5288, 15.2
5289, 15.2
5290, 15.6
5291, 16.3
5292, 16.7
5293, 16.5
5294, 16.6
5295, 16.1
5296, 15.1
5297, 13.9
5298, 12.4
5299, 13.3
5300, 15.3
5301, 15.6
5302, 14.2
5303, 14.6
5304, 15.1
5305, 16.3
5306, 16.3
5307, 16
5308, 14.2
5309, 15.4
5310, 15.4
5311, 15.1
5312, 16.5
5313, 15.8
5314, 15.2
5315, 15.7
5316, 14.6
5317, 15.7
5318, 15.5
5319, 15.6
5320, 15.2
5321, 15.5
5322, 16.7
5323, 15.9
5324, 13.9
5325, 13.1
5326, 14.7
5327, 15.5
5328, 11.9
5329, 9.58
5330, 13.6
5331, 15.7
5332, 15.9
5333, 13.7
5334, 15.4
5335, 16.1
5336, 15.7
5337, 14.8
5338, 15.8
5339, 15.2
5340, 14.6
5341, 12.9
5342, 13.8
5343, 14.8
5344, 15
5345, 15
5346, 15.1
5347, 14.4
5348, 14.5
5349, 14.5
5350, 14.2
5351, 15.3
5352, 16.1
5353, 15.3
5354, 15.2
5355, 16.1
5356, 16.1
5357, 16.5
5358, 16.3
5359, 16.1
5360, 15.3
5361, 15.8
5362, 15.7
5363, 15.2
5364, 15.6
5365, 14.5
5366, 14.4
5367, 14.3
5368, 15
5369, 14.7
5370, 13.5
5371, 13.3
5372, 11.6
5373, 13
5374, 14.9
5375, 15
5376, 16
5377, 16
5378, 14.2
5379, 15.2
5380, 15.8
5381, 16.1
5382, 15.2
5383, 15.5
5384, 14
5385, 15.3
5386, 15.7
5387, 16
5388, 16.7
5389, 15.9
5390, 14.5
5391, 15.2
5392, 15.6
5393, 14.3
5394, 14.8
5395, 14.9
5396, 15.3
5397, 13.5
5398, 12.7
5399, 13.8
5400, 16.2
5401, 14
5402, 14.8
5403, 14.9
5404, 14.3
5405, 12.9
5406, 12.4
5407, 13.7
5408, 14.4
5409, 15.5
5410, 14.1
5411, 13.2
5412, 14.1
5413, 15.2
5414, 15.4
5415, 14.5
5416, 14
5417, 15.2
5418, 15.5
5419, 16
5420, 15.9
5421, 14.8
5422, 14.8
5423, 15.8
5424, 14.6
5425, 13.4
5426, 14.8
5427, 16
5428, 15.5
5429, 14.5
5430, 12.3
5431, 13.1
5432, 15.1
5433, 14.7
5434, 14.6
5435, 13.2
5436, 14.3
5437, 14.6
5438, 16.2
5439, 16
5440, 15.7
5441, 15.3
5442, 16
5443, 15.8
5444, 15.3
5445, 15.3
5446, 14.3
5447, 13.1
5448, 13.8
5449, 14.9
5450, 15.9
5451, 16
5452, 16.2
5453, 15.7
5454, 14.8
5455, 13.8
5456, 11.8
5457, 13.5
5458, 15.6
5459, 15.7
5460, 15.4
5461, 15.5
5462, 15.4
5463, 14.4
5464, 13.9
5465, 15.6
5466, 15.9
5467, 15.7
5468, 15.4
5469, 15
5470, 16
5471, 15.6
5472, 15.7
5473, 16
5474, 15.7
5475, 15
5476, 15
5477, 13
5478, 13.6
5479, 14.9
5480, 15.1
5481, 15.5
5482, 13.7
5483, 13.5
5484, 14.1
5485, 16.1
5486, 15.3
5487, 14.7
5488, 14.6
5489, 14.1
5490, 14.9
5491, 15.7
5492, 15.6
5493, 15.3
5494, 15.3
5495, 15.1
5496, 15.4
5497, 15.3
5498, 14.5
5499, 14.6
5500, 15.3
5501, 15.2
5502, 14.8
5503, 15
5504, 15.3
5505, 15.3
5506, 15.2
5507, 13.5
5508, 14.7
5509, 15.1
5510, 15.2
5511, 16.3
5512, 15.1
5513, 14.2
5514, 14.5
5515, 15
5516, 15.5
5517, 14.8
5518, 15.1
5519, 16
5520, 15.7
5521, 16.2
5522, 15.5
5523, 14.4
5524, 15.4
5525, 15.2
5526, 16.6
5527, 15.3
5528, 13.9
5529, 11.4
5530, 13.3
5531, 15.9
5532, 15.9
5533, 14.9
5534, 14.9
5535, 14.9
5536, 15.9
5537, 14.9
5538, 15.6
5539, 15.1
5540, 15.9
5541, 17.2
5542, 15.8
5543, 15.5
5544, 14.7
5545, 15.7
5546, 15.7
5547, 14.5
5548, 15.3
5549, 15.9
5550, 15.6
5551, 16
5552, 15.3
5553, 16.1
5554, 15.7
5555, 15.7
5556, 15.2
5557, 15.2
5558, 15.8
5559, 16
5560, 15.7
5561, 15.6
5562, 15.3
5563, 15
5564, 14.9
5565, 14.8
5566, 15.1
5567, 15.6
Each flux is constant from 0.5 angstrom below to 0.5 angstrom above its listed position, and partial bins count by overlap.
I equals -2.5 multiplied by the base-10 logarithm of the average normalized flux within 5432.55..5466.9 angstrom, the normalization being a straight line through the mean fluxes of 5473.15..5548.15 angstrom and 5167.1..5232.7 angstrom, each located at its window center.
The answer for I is -0.03 mag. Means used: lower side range 12.6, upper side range 15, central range 15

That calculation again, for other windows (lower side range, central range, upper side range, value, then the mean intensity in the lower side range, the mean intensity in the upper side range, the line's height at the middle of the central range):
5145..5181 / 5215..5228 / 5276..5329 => -0.064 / 12.3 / 15.1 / 13.5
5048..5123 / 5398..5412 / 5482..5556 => 0.059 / 14.2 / 15.2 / 14.9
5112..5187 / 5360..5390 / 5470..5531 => -0.062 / 12.6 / 15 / 14.1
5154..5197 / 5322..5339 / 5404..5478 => -0.078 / 11.7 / 14.8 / 13.5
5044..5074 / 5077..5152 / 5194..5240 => 0.037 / 14.5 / 14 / 14.3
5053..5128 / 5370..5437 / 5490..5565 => 0.022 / 14.2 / 15.2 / 14.9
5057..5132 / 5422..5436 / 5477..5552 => 0.033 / 14.1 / 15.1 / 14.9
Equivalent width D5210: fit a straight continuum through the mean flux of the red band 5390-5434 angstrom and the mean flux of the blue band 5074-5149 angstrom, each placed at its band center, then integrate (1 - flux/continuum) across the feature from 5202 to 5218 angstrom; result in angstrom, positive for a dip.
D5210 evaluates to 0.8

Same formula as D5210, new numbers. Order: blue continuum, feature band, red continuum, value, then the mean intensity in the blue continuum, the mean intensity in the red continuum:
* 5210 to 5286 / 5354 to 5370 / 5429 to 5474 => -0.7 angstrom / 14.3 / 15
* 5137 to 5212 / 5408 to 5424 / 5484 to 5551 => -0.6 angstrom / 12.4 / 15.2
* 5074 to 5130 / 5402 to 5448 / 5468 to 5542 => 0.6 angstrom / 14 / 15.1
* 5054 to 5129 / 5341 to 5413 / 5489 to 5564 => 0.3 angstrom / 14.2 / 15.2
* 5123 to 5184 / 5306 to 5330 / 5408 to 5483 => -1.8 angstrom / 12.5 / 14.9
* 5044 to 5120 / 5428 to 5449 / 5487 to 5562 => 0.5 angstrom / 14.3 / 15.2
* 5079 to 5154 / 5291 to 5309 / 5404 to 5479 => -1.0 angstrom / 13.8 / 14.8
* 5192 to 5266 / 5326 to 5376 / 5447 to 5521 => -0.5 angstrom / 14.2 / 15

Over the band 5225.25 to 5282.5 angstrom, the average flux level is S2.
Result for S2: 14.3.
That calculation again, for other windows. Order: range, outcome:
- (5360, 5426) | 14.7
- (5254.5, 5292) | 14.1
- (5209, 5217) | 14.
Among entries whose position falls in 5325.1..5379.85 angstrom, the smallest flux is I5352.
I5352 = 9.58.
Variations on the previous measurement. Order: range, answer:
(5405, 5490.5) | 11.8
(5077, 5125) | 12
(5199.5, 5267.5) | 10.5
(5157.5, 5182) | 5.56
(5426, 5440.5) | 12.3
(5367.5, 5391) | 11.6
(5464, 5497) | 13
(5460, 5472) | 13.9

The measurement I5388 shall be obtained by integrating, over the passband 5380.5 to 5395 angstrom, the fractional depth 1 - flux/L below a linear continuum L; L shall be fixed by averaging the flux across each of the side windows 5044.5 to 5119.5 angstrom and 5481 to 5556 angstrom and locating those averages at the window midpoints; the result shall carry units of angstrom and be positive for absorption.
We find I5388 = -0.4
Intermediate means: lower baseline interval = 14.3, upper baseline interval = 15.1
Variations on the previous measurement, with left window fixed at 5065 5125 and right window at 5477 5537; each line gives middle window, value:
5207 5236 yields 0.69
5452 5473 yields -0.29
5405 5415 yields 0.40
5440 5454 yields -0.35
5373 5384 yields -0.39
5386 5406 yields 0.02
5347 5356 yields -0.32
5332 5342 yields -0.20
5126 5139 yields 0.62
